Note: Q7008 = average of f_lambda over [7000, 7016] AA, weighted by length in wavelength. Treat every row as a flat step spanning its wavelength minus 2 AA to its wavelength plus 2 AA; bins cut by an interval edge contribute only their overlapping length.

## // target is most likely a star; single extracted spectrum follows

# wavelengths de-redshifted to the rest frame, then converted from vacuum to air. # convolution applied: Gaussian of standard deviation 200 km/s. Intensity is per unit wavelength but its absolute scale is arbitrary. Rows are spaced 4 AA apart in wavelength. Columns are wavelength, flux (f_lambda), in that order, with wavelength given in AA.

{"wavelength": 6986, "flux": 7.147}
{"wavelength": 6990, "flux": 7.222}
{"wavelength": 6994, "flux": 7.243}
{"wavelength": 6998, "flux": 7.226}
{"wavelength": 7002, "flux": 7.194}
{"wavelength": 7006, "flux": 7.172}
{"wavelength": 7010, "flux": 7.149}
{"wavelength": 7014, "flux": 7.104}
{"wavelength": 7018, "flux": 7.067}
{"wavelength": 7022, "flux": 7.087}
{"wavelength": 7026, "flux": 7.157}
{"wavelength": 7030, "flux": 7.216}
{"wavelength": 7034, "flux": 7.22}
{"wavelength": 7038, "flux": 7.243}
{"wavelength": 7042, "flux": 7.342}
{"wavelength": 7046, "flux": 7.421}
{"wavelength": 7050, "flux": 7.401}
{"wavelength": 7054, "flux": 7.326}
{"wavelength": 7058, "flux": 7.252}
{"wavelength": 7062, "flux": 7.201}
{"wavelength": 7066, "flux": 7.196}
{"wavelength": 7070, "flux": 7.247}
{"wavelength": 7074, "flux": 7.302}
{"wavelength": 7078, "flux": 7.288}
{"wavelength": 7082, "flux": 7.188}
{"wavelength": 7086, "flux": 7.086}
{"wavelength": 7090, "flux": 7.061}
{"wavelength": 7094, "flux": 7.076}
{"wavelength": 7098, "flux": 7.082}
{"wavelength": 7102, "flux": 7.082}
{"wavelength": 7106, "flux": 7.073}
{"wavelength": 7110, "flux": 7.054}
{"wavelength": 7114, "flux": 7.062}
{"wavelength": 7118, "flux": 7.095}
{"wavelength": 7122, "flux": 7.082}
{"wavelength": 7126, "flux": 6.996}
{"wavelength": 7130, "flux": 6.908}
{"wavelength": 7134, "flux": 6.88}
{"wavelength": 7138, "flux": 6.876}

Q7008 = 7.15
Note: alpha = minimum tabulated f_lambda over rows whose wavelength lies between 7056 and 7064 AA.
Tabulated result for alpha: 7.201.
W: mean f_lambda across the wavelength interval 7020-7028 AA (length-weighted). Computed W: 7.12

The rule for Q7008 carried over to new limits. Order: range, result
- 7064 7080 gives 7.26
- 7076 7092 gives 7.16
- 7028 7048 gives 7.29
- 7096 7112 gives 7.07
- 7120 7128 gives 7.04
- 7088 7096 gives 7.07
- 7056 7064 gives 7.23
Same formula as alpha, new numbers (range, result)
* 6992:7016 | 7.104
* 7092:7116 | 7.054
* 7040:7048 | 7.342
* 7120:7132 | 6.908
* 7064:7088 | 7.086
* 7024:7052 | 7.157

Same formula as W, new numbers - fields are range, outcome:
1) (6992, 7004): 7.22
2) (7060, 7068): 7.2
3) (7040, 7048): 7.38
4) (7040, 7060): 7.35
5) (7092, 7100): 7.08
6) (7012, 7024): 7.09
